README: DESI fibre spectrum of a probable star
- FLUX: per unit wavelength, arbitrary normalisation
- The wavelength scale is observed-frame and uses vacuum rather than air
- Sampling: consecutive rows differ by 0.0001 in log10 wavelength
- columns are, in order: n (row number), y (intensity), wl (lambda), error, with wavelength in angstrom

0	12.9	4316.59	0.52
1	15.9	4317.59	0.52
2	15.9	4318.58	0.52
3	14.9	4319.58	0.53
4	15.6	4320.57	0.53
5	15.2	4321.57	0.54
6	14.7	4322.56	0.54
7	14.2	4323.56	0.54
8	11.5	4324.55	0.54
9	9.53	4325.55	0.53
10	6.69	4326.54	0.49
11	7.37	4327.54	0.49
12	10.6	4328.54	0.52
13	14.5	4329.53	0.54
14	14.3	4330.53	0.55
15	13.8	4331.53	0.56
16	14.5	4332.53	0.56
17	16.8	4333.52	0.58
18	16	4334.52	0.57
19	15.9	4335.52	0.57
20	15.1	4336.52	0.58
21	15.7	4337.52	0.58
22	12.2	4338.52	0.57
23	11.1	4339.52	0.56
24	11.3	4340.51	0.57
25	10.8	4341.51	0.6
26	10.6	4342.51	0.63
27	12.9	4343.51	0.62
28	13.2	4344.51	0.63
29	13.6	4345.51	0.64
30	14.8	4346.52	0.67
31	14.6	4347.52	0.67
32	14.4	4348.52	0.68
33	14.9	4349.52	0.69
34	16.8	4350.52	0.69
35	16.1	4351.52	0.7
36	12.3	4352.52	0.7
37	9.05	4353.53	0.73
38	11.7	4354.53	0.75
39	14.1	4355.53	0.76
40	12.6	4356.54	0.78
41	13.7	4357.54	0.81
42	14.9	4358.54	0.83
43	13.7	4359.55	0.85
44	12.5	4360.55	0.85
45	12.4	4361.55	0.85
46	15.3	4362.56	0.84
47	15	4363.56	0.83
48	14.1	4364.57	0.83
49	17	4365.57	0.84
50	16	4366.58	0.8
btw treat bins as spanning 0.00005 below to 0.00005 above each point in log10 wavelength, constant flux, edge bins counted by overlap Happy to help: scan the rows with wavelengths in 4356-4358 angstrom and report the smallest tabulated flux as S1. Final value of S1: 12.6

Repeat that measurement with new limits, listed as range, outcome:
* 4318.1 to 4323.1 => 14.7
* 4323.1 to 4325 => 11.5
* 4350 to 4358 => 9.05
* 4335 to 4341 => 11.1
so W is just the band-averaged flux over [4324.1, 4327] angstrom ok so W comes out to 9.24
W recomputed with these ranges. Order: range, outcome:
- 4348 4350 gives 14.7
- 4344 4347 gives 13.8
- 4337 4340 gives 13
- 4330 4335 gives 15.1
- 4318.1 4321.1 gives 15.4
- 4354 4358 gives 13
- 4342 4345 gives 12.2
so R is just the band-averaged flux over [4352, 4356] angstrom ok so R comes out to 11.8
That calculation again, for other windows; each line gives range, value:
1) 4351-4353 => 14.3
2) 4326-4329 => 8.21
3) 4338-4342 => 11.4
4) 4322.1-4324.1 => 14.4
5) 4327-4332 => 12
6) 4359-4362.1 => 12.9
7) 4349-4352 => 15.9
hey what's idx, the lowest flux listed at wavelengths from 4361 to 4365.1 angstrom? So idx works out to 12.4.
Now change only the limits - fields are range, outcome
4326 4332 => 6.69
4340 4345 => 10.6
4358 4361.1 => 12.5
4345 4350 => 13.6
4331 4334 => 13.8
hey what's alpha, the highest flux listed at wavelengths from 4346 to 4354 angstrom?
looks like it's 16.8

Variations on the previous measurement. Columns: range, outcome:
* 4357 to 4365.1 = 15.3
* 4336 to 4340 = 15.7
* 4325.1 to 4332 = 14.5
